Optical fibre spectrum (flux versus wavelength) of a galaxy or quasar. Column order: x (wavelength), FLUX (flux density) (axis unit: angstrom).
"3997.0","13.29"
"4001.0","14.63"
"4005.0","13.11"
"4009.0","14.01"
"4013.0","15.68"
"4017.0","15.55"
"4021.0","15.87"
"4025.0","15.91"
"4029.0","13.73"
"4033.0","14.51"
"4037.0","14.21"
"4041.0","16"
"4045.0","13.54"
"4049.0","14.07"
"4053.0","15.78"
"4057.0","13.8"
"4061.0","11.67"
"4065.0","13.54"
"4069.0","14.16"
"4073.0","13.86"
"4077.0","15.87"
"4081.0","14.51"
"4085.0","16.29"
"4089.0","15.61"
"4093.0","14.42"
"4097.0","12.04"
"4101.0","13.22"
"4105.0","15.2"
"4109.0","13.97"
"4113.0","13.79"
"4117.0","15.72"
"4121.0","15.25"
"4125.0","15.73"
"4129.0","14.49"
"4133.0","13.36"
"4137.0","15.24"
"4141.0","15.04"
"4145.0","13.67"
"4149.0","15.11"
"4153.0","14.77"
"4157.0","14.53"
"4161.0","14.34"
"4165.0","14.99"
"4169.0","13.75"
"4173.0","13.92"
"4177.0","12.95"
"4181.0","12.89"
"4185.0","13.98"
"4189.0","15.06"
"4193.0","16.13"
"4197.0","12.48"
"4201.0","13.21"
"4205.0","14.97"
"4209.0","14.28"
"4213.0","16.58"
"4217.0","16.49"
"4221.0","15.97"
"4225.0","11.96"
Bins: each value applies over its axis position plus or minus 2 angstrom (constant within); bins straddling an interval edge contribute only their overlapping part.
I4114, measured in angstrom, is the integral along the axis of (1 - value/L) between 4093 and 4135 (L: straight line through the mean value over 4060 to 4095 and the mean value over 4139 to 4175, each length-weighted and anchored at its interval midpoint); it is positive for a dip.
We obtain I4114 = 0.6 angstrom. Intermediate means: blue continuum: 14.5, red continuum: 14.5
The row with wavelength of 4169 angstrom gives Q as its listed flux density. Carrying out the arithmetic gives 13.75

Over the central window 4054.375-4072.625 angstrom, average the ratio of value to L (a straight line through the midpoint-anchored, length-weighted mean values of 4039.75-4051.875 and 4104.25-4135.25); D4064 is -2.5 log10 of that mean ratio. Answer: 0.09 mag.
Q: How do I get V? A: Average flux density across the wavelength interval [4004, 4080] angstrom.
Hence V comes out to 14.5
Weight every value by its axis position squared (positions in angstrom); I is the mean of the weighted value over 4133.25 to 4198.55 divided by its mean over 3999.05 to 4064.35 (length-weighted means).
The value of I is 1.05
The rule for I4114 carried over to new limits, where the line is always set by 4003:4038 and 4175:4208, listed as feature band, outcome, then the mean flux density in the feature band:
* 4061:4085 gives 0.31 angstrom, 14.3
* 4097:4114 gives 0.63 angstrom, 13.8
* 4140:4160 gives -0.61 angstrom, 14.6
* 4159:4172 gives -0.22 angstrom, 14.3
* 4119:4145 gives -0.95 angstrom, 14.8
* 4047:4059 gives 0.04 angstrom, 14.5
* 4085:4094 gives -0.58 angstrom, 15.4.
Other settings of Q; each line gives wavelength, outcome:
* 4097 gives 12.04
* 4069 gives 14.16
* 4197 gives 12.48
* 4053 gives 15.78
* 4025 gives 15.91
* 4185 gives 13.98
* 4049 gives 14.07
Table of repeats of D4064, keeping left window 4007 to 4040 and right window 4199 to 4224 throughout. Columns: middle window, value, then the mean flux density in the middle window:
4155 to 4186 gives 0.09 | 13.9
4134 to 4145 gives 0.03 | 14.7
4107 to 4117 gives 0.06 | 14.2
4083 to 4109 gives 0.04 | 14.4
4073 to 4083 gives 0.01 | 14.9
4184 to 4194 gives 0.00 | 15.1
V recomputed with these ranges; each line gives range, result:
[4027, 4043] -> 14.6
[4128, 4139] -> 14.4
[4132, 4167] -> 14.6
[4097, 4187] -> 14.3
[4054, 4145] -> 14.4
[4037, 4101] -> 14.3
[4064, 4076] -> 14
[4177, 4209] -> 14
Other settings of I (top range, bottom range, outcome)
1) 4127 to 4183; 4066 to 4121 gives 1.01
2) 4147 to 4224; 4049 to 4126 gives 1.06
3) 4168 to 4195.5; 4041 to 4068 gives 1.08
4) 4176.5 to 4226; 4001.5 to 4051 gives 1.07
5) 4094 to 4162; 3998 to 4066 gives 1.05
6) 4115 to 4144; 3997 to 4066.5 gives 1.09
